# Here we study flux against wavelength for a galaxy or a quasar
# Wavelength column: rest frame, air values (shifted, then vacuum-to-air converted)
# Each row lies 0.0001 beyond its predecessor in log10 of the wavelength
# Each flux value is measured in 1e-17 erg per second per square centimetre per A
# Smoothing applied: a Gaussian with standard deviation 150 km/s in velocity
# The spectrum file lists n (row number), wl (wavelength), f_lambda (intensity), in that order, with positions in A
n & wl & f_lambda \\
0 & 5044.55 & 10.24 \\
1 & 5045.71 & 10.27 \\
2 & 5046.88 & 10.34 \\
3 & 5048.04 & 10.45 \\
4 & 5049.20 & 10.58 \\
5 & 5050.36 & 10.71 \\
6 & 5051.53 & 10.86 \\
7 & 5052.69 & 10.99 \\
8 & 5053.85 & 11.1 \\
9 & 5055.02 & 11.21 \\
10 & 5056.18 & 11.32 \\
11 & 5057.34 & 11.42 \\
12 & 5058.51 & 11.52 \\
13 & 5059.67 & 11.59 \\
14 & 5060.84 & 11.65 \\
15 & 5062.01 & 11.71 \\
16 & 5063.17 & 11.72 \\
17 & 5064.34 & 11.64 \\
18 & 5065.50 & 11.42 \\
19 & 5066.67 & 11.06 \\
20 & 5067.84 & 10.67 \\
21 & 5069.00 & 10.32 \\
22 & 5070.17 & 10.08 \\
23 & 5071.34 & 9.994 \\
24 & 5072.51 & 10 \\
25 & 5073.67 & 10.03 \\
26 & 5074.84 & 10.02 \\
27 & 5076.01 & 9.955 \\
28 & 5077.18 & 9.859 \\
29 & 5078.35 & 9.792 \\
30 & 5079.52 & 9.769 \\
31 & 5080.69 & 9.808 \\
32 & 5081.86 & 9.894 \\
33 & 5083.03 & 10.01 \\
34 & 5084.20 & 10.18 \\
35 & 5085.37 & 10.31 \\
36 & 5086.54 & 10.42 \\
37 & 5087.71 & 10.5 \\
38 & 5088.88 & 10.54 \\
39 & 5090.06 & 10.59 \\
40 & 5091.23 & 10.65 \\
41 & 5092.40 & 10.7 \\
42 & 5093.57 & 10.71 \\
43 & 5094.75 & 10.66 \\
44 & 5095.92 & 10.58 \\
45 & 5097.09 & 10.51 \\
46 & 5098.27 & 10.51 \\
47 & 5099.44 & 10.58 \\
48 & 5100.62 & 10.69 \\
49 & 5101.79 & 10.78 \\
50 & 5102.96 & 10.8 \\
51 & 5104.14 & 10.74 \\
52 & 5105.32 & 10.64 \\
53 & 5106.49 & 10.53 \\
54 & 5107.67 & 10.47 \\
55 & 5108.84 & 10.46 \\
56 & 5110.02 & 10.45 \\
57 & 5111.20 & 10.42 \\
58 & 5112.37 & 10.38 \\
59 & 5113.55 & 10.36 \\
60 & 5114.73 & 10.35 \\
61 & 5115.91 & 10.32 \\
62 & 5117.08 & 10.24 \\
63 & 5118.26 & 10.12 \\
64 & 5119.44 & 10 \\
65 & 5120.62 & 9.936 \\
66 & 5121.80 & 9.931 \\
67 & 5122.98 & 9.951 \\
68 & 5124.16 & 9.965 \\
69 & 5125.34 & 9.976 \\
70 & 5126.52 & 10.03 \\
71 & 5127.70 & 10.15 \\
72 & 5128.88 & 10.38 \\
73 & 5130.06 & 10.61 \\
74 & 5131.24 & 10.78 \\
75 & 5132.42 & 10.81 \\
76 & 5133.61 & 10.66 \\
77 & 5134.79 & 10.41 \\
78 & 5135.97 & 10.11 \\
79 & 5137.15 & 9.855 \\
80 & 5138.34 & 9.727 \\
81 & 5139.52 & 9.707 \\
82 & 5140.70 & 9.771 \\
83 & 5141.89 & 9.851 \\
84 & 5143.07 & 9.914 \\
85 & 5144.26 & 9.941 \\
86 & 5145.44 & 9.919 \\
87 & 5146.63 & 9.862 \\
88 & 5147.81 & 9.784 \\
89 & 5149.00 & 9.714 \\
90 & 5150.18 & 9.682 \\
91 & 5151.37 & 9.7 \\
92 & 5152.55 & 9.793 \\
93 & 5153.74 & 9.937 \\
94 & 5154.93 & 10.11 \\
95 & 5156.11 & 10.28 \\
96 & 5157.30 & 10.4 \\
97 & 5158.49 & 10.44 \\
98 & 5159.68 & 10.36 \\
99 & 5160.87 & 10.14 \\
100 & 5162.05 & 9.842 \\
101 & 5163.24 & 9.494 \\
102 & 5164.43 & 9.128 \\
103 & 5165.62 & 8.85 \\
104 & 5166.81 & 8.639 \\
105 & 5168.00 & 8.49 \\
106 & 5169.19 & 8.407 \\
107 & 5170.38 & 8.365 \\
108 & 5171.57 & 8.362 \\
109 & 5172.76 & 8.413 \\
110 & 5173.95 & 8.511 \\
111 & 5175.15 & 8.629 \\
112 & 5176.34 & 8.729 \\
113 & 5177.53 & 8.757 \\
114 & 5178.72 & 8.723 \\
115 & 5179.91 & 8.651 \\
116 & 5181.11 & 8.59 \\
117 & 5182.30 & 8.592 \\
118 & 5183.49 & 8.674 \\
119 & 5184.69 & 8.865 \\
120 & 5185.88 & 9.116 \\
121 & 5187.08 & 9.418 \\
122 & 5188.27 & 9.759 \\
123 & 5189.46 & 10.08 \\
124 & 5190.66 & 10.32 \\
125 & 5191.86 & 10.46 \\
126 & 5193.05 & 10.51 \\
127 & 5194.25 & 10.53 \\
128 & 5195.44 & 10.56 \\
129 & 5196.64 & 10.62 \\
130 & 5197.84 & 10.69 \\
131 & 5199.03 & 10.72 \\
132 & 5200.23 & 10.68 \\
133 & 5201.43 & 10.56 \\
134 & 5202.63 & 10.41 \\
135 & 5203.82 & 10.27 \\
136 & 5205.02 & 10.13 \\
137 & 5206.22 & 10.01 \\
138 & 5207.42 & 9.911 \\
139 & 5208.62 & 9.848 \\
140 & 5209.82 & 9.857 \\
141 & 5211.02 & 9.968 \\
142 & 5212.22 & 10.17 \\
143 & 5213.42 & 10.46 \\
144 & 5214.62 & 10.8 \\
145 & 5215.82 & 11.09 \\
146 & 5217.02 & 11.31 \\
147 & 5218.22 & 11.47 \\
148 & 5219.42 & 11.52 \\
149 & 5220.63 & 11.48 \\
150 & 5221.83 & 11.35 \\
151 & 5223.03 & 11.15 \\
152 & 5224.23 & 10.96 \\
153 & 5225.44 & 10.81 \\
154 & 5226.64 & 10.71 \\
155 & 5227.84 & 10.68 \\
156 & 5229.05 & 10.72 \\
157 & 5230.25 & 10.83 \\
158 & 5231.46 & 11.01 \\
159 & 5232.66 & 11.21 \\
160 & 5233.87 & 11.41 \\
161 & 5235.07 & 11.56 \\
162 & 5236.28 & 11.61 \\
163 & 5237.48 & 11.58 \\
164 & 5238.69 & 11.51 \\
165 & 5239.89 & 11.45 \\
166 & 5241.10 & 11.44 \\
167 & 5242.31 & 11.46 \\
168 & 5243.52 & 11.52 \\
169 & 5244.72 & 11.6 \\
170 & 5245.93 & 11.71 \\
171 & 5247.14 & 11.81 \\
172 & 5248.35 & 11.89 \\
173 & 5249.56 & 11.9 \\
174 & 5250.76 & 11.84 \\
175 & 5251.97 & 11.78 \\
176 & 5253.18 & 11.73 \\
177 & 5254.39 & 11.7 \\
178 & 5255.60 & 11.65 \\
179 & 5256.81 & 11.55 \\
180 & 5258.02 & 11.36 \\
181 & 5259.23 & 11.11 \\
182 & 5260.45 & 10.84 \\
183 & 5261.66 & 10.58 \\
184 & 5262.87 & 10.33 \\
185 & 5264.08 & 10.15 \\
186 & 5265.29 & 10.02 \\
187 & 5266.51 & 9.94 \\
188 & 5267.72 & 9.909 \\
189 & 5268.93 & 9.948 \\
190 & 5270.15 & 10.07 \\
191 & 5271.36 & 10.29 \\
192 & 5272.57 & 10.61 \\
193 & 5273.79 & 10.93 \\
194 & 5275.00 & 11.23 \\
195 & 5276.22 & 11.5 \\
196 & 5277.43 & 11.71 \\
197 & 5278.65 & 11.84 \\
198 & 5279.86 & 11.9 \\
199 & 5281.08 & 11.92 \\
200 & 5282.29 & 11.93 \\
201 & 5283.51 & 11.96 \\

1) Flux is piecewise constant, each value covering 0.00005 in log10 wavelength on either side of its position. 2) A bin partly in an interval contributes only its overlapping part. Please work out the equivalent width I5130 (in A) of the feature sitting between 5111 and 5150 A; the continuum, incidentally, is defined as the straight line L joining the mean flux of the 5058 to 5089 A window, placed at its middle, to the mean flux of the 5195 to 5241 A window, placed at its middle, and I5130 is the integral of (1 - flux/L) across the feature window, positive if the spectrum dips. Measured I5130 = 2.0 A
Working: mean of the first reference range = 10.5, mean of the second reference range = 10.8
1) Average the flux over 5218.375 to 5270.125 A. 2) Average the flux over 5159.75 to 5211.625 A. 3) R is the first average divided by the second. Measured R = 1.17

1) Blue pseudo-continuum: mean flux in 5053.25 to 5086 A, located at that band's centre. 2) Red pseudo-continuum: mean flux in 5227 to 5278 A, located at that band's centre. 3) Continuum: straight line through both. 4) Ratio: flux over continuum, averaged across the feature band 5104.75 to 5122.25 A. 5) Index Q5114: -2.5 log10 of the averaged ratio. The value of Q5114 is 0.05 mag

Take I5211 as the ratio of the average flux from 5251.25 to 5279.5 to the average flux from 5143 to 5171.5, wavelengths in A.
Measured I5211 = 1.14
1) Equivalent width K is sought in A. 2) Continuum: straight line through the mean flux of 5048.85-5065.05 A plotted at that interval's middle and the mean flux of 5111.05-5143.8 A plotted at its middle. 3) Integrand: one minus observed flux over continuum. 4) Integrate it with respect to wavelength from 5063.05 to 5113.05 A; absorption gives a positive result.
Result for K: 1.59 A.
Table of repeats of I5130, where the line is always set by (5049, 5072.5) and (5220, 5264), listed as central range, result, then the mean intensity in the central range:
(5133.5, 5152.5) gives 2.2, 9.89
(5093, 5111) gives 0.8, 10.6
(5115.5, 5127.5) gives 1.2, 10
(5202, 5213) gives 1.2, 10.1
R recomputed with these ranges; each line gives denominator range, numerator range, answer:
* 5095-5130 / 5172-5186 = 0.84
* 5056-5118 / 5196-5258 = 1.05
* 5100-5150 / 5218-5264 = 1.11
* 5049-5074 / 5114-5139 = 0.93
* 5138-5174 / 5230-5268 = 1.18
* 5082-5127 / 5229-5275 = 1.07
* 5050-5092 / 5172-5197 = 0.88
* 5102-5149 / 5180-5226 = 1.01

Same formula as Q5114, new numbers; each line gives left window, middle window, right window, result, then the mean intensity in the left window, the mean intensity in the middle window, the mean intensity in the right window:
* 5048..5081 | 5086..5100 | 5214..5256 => 0.03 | 10.7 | 10.6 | 11.4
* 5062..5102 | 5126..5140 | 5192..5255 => 0.04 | 10.5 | 10.3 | 11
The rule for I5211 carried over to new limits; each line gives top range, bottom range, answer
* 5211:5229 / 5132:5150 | 1.10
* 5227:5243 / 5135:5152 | 1.14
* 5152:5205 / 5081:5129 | 0.92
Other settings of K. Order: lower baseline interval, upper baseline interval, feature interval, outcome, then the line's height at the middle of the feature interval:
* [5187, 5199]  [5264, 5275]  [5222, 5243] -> -1.78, 10.3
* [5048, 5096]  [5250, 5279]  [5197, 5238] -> 0.29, 10.9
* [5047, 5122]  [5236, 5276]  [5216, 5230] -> -0.11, 11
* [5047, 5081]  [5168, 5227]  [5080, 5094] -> 0.33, 10.6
